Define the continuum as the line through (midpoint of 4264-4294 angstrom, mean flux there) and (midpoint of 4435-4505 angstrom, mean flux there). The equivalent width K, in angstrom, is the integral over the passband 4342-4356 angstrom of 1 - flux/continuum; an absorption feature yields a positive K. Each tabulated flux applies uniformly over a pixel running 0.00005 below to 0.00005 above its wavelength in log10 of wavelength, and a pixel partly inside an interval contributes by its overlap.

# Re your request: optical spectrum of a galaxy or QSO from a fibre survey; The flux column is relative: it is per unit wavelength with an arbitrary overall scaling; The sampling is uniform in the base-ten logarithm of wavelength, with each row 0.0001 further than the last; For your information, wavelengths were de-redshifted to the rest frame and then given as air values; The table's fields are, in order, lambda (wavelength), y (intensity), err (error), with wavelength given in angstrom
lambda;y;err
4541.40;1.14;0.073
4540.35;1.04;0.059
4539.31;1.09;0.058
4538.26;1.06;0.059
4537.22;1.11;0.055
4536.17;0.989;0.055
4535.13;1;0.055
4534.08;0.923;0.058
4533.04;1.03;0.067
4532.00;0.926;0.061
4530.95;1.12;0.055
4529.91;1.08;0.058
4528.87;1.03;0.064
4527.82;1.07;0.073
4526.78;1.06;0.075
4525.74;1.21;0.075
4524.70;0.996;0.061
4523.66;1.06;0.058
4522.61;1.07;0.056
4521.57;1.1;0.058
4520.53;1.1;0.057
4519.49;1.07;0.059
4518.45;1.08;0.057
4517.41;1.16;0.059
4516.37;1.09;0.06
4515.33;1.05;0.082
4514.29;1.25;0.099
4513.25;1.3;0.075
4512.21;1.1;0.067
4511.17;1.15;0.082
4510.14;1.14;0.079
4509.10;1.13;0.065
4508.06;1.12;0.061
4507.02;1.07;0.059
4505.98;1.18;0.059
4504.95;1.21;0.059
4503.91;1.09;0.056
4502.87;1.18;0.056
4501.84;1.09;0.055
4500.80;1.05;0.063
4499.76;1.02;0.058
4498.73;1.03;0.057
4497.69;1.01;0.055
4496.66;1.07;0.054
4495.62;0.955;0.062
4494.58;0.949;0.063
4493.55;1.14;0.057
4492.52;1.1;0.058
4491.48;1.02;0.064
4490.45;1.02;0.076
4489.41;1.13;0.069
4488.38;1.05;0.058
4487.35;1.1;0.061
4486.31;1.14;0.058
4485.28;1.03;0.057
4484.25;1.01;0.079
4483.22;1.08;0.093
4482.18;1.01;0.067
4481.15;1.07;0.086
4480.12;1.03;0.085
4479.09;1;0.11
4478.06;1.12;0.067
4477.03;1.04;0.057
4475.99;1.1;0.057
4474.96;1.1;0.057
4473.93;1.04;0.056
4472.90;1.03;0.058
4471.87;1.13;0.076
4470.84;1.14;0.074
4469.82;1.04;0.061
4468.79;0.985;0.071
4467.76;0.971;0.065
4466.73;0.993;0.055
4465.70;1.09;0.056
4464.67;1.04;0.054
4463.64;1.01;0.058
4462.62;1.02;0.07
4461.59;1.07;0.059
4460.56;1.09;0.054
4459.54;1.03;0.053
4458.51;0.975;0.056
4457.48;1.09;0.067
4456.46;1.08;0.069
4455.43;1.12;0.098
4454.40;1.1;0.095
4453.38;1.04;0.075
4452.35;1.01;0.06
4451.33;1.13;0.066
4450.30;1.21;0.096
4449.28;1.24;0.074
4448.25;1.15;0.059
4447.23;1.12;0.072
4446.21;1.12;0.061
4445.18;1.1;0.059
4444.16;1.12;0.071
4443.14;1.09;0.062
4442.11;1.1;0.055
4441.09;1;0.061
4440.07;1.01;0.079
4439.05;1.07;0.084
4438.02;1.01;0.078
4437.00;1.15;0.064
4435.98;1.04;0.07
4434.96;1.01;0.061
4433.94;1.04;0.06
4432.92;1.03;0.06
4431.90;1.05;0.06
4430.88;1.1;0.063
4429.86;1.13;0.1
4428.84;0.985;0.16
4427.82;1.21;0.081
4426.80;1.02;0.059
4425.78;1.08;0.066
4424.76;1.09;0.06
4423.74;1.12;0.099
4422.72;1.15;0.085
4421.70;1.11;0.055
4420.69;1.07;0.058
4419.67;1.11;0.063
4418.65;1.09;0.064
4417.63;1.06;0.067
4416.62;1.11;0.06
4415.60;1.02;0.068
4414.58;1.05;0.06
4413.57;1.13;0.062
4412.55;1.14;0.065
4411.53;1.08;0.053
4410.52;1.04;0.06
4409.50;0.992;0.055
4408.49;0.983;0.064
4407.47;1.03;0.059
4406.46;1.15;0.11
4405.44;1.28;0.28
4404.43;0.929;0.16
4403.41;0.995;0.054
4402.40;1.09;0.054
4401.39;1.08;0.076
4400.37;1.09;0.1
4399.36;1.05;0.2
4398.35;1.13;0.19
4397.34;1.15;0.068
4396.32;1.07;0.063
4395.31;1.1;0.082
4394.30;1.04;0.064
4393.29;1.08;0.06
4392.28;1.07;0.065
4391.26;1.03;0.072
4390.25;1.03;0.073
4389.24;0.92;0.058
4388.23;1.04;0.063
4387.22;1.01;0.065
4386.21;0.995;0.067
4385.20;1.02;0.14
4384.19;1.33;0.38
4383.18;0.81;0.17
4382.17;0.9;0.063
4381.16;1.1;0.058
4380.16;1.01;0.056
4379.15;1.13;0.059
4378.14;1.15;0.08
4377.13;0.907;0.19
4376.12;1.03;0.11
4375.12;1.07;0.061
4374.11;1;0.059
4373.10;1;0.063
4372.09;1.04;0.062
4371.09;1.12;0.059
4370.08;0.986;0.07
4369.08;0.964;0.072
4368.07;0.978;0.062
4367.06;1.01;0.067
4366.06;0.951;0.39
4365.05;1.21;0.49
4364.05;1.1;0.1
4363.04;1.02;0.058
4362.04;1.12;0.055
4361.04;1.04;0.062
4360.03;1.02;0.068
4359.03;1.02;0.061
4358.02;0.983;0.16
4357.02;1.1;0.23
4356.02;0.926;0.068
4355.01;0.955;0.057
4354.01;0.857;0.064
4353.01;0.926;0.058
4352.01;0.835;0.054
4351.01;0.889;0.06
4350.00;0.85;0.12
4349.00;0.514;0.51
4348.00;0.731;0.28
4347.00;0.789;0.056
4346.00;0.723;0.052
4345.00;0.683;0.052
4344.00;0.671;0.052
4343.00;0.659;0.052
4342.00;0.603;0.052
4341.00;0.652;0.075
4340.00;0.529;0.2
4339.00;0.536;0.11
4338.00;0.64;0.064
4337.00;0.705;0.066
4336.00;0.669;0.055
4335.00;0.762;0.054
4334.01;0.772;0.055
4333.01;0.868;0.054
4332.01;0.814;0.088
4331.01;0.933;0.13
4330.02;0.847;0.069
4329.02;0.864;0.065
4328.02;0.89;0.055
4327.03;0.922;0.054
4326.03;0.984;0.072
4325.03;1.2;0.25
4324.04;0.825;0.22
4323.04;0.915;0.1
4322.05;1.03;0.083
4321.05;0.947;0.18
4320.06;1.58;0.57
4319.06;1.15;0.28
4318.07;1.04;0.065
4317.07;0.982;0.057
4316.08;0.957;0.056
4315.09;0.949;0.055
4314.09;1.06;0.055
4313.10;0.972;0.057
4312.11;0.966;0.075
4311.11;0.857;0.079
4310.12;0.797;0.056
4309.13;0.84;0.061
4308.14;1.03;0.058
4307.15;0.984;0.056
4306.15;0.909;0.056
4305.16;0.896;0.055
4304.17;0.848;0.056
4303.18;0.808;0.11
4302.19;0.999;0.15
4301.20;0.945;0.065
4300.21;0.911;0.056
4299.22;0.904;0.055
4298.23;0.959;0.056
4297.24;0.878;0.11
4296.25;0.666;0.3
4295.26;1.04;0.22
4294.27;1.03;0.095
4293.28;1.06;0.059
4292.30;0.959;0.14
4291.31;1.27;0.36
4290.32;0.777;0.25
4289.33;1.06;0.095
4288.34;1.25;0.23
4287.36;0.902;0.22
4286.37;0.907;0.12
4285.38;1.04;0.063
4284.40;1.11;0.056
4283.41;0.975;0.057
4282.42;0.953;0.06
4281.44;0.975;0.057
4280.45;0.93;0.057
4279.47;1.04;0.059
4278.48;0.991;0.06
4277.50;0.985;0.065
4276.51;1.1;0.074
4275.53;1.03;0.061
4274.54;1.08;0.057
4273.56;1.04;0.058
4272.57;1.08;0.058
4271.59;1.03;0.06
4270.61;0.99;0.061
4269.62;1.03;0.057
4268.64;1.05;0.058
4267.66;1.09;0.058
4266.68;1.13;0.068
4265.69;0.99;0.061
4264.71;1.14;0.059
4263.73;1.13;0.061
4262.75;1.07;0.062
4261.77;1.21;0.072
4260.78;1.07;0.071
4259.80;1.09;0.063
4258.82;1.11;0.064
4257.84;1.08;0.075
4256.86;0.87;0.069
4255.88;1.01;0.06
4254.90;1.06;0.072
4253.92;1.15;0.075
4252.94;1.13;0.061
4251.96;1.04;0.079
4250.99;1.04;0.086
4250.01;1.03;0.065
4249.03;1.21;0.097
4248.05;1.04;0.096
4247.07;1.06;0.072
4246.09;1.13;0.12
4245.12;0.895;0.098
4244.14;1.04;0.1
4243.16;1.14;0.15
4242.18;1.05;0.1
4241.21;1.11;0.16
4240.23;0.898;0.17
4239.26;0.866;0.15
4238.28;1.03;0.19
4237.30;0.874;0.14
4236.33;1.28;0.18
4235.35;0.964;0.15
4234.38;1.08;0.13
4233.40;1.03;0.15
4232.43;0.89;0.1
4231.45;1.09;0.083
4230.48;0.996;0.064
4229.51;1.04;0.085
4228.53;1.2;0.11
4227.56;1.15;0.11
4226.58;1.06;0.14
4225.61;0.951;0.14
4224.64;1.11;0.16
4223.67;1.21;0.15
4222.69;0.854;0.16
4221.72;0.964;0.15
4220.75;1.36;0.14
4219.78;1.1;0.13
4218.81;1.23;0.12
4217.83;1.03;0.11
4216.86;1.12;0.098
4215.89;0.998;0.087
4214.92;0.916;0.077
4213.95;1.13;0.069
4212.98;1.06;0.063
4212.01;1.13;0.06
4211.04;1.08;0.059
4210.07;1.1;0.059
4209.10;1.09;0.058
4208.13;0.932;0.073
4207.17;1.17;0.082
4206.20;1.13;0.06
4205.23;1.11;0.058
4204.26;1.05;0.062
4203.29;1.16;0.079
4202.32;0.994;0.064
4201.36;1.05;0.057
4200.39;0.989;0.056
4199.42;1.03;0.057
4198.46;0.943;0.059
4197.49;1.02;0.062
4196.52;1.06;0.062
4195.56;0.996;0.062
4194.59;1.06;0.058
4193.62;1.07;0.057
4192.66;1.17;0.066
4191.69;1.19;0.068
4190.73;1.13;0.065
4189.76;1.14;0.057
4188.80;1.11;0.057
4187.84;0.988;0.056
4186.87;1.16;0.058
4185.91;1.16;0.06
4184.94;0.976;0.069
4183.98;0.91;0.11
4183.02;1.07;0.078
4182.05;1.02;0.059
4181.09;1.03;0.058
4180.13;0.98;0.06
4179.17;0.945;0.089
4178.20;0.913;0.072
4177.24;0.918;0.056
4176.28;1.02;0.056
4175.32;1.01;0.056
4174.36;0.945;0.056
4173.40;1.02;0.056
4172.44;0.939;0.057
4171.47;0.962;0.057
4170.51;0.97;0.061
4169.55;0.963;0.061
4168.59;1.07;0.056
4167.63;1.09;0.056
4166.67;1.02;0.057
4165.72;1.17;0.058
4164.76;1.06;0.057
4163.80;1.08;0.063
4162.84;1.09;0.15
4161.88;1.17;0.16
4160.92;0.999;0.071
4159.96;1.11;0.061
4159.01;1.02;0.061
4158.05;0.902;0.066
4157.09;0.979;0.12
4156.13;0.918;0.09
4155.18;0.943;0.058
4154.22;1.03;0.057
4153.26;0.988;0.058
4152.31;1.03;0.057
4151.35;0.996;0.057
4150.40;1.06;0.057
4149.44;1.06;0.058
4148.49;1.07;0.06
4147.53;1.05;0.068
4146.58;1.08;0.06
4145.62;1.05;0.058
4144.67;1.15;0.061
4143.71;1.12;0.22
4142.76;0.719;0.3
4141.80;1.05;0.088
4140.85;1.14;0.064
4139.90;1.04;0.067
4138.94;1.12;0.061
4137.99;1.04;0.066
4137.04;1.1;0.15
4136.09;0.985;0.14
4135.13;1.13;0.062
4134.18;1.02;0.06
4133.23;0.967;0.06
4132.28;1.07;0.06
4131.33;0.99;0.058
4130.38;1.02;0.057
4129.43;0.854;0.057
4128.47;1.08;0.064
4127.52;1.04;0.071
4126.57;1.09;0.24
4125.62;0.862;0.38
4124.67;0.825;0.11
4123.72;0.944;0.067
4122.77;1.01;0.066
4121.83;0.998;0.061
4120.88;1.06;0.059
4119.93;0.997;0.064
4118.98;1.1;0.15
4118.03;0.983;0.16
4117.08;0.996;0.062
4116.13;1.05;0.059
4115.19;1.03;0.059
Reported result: 3.6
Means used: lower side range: 1.03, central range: 0.775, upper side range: 1.07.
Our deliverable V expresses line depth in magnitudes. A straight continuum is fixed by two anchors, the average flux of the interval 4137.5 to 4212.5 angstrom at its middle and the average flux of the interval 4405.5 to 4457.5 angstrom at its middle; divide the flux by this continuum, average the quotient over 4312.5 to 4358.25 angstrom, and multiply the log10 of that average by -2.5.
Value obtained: 0.23 mag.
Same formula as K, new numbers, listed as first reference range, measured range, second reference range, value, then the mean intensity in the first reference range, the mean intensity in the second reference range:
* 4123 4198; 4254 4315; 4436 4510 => 2.7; 1.03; 1.07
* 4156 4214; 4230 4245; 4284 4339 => -0.3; 1.04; 0.939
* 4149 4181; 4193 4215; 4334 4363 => -2.1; 1.01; 0.803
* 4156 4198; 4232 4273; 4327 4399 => -2.5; 1.04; 0.929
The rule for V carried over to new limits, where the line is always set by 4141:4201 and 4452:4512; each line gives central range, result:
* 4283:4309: 0.088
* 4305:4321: 0.051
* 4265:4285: 0.012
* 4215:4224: -0.050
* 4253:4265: -0.043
